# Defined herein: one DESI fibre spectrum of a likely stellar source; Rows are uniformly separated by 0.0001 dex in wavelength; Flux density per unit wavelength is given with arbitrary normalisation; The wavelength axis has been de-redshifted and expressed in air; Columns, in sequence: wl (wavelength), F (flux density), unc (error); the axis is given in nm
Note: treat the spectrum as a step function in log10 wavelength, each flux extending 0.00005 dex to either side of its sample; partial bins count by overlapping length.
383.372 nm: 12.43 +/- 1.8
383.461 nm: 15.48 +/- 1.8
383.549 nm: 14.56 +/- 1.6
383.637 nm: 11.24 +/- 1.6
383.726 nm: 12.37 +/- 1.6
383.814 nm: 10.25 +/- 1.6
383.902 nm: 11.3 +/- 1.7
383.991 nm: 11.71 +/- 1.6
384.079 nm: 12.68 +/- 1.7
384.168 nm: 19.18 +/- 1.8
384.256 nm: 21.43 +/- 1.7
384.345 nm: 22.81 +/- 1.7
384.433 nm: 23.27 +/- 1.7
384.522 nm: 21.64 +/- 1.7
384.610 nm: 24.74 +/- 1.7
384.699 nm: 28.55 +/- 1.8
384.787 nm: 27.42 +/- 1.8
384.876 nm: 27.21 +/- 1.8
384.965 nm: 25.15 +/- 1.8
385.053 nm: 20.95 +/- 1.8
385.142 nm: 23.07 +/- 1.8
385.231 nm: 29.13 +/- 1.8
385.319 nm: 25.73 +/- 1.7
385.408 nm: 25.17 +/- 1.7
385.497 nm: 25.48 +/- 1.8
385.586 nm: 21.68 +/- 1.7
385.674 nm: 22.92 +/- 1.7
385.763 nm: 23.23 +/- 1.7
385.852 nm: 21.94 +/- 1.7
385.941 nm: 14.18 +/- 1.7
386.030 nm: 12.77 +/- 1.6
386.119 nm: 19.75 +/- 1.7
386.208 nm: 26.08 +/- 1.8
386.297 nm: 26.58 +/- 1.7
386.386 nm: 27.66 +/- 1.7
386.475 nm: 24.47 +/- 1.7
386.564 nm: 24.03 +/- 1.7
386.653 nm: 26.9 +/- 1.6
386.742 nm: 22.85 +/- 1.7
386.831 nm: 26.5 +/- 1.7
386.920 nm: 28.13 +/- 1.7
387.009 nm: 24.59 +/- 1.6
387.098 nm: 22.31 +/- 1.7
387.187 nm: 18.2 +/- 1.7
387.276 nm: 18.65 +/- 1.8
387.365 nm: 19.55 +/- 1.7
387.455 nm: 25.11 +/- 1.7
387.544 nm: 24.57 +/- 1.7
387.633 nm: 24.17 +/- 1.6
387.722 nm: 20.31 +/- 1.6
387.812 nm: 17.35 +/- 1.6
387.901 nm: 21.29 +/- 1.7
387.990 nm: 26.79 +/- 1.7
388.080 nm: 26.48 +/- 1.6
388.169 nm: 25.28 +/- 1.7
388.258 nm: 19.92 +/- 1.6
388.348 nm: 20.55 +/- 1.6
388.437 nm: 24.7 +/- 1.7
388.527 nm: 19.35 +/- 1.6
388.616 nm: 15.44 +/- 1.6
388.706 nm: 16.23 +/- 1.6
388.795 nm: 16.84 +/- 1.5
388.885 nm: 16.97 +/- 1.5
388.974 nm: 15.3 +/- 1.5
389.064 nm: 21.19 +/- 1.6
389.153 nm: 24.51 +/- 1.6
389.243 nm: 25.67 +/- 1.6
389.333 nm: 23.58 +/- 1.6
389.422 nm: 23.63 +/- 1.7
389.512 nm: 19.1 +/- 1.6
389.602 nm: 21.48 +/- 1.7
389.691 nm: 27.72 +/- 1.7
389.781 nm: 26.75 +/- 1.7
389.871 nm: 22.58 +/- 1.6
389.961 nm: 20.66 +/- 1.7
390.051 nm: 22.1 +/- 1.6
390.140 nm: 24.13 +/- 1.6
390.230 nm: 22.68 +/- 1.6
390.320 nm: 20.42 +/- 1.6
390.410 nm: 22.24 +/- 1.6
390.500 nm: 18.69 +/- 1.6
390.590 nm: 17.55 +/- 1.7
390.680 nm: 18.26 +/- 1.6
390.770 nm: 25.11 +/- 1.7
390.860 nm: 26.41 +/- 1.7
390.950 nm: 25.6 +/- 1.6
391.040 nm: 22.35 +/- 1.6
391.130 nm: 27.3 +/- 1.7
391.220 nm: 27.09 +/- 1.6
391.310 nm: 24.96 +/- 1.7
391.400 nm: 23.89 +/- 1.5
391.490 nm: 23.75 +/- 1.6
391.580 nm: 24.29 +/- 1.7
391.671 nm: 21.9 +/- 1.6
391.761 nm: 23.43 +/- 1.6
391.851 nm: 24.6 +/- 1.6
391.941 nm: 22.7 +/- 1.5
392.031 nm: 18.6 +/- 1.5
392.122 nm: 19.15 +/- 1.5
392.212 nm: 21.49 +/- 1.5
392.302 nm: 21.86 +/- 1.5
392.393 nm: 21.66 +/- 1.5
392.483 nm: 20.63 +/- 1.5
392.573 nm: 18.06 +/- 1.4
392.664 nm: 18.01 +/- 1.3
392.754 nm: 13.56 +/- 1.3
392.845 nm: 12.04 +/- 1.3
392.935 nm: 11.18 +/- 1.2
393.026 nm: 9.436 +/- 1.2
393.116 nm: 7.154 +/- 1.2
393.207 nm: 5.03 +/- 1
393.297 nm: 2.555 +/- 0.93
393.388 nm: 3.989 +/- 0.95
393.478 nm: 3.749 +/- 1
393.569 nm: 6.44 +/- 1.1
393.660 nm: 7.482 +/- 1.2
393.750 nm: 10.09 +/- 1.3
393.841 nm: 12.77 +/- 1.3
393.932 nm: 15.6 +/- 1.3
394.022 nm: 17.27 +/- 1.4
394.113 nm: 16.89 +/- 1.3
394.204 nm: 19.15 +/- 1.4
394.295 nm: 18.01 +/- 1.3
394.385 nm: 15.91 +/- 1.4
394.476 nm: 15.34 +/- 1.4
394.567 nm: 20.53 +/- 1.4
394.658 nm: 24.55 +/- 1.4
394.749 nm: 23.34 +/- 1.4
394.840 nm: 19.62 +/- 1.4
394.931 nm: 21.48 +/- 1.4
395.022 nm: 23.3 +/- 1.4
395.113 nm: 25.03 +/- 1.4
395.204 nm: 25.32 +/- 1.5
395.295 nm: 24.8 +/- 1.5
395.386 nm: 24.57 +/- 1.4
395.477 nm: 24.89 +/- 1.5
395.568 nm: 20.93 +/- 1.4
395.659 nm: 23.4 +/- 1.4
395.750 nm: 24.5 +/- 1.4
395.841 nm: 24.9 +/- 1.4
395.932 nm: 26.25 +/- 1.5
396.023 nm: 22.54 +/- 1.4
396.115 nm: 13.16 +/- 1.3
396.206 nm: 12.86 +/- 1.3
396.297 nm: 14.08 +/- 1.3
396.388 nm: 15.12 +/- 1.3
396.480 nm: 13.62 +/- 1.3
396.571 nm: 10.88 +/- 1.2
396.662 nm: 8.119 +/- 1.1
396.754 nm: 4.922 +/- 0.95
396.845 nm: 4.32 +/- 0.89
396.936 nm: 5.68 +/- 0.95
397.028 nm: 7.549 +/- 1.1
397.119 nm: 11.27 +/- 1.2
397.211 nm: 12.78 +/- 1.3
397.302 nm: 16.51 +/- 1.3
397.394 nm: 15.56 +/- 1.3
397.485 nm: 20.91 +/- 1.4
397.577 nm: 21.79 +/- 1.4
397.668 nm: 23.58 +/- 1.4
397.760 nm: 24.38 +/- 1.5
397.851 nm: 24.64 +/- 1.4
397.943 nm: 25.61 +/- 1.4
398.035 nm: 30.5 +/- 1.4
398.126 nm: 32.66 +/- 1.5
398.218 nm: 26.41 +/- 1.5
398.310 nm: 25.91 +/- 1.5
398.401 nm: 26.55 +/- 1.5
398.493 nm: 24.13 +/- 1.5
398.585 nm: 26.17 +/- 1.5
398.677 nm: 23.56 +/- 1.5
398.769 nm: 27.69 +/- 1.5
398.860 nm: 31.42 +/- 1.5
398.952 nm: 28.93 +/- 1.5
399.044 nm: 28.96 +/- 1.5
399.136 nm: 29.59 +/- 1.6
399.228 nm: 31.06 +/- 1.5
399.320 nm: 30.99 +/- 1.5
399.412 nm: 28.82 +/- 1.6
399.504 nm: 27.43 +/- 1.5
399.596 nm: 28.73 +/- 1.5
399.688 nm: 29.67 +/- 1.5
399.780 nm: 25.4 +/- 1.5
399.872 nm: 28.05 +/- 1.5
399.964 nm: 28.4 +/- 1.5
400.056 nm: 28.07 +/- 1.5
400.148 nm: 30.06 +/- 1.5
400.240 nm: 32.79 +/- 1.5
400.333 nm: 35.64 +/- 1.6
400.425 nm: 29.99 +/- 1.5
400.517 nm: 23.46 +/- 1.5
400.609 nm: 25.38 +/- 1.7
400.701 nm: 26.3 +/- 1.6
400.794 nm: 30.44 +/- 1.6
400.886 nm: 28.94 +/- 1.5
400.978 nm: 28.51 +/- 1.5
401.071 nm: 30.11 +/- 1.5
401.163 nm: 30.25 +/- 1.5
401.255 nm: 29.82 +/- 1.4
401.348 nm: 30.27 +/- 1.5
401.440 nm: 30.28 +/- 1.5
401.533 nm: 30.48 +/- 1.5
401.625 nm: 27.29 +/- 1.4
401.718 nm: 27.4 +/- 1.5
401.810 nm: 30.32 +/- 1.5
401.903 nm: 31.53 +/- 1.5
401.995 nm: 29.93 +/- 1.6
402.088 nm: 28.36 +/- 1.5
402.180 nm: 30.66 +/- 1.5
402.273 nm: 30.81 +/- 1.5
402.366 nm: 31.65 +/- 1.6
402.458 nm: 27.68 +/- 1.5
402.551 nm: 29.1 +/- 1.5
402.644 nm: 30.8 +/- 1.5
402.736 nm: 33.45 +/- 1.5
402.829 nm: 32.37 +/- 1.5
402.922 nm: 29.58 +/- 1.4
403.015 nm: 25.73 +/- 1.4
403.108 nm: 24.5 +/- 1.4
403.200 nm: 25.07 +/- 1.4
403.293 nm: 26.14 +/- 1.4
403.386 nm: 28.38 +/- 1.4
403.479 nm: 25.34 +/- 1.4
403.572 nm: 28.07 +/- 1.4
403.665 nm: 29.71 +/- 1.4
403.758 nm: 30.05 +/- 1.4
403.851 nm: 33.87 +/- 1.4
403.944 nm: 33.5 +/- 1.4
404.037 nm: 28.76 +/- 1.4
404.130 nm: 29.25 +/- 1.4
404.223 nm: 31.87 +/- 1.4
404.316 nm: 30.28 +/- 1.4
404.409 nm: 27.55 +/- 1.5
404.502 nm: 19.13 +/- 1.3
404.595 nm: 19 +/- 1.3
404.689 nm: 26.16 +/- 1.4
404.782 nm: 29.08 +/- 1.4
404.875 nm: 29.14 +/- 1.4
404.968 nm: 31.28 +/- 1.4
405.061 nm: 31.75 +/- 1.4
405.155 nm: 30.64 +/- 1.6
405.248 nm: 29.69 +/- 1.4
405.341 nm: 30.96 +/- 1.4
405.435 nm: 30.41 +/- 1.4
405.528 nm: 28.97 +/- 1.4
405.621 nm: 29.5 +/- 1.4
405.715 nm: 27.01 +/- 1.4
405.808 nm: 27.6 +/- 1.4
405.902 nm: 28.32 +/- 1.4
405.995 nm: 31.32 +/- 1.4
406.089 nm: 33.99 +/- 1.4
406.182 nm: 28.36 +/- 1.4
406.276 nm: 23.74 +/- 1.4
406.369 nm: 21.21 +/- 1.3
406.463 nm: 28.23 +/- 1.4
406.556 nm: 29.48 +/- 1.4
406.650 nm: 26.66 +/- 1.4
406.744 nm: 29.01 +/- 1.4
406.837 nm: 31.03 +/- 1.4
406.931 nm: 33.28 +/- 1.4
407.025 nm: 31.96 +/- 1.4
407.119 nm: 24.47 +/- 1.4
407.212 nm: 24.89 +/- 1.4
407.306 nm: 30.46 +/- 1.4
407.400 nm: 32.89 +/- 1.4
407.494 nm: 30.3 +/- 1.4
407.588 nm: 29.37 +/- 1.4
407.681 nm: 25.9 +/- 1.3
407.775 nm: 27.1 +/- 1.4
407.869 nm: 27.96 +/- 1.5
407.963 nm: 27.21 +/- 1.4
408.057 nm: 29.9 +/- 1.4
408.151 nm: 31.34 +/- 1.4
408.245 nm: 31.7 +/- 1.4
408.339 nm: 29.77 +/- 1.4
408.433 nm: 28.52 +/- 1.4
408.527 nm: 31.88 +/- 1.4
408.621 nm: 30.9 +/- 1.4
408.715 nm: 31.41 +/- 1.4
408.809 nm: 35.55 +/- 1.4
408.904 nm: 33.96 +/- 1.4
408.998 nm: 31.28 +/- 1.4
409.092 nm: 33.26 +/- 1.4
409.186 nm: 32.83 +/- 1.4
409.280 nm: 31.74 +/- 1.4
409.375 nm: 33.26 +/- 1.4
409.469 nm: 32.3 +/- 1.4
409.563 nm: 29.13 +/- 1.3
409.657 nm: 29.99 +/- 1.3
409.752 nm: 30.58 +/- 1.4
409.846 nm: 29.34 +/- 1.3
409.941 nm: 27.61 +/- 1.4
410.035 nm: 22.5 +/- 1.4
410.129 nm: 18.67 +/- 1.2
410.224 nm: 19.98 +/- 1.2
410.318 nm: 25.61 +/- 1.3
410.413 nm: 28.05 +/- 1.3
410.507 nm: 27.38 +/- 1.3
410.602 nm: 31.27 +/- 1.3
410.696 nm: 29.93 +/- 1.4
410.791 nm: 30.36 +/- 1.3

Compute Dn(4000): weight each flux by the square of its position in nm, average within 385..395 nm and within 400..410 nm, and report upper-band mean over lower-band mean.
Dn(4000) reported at 1.56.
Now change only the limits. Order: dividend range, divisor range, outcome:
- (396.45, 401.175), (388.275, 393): 1.19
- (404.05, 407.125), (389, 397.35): 1.65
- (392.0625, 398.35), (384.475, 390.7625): 0.80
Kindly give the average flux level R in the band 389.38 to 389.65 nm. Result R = 21.5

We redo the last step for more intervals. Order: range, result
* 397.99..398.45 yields 28.4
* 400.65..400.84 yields 28.2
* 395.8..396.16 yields 21.7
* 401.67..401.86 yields 28.8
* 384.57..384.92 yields 27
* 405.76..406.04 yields 29.1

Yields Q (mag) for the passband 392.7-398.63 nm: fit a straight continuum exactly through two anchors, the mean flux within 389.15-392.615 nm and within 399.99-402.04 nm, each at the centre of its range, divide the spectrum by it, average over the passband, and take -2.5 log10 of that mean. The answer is 0.45 mag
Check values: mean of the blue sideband 22.7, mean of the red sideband 29.4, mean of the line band 17.3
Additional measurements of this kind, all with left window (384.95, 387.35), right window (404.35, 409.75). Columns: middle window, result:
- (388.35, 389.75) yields 0.156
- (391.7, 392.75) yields 0.206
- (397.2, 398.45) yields 0.127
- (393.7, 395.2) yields 0.337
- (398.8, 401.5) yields -0.073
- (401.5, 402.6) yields -0.064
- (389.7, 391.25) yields 0.068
